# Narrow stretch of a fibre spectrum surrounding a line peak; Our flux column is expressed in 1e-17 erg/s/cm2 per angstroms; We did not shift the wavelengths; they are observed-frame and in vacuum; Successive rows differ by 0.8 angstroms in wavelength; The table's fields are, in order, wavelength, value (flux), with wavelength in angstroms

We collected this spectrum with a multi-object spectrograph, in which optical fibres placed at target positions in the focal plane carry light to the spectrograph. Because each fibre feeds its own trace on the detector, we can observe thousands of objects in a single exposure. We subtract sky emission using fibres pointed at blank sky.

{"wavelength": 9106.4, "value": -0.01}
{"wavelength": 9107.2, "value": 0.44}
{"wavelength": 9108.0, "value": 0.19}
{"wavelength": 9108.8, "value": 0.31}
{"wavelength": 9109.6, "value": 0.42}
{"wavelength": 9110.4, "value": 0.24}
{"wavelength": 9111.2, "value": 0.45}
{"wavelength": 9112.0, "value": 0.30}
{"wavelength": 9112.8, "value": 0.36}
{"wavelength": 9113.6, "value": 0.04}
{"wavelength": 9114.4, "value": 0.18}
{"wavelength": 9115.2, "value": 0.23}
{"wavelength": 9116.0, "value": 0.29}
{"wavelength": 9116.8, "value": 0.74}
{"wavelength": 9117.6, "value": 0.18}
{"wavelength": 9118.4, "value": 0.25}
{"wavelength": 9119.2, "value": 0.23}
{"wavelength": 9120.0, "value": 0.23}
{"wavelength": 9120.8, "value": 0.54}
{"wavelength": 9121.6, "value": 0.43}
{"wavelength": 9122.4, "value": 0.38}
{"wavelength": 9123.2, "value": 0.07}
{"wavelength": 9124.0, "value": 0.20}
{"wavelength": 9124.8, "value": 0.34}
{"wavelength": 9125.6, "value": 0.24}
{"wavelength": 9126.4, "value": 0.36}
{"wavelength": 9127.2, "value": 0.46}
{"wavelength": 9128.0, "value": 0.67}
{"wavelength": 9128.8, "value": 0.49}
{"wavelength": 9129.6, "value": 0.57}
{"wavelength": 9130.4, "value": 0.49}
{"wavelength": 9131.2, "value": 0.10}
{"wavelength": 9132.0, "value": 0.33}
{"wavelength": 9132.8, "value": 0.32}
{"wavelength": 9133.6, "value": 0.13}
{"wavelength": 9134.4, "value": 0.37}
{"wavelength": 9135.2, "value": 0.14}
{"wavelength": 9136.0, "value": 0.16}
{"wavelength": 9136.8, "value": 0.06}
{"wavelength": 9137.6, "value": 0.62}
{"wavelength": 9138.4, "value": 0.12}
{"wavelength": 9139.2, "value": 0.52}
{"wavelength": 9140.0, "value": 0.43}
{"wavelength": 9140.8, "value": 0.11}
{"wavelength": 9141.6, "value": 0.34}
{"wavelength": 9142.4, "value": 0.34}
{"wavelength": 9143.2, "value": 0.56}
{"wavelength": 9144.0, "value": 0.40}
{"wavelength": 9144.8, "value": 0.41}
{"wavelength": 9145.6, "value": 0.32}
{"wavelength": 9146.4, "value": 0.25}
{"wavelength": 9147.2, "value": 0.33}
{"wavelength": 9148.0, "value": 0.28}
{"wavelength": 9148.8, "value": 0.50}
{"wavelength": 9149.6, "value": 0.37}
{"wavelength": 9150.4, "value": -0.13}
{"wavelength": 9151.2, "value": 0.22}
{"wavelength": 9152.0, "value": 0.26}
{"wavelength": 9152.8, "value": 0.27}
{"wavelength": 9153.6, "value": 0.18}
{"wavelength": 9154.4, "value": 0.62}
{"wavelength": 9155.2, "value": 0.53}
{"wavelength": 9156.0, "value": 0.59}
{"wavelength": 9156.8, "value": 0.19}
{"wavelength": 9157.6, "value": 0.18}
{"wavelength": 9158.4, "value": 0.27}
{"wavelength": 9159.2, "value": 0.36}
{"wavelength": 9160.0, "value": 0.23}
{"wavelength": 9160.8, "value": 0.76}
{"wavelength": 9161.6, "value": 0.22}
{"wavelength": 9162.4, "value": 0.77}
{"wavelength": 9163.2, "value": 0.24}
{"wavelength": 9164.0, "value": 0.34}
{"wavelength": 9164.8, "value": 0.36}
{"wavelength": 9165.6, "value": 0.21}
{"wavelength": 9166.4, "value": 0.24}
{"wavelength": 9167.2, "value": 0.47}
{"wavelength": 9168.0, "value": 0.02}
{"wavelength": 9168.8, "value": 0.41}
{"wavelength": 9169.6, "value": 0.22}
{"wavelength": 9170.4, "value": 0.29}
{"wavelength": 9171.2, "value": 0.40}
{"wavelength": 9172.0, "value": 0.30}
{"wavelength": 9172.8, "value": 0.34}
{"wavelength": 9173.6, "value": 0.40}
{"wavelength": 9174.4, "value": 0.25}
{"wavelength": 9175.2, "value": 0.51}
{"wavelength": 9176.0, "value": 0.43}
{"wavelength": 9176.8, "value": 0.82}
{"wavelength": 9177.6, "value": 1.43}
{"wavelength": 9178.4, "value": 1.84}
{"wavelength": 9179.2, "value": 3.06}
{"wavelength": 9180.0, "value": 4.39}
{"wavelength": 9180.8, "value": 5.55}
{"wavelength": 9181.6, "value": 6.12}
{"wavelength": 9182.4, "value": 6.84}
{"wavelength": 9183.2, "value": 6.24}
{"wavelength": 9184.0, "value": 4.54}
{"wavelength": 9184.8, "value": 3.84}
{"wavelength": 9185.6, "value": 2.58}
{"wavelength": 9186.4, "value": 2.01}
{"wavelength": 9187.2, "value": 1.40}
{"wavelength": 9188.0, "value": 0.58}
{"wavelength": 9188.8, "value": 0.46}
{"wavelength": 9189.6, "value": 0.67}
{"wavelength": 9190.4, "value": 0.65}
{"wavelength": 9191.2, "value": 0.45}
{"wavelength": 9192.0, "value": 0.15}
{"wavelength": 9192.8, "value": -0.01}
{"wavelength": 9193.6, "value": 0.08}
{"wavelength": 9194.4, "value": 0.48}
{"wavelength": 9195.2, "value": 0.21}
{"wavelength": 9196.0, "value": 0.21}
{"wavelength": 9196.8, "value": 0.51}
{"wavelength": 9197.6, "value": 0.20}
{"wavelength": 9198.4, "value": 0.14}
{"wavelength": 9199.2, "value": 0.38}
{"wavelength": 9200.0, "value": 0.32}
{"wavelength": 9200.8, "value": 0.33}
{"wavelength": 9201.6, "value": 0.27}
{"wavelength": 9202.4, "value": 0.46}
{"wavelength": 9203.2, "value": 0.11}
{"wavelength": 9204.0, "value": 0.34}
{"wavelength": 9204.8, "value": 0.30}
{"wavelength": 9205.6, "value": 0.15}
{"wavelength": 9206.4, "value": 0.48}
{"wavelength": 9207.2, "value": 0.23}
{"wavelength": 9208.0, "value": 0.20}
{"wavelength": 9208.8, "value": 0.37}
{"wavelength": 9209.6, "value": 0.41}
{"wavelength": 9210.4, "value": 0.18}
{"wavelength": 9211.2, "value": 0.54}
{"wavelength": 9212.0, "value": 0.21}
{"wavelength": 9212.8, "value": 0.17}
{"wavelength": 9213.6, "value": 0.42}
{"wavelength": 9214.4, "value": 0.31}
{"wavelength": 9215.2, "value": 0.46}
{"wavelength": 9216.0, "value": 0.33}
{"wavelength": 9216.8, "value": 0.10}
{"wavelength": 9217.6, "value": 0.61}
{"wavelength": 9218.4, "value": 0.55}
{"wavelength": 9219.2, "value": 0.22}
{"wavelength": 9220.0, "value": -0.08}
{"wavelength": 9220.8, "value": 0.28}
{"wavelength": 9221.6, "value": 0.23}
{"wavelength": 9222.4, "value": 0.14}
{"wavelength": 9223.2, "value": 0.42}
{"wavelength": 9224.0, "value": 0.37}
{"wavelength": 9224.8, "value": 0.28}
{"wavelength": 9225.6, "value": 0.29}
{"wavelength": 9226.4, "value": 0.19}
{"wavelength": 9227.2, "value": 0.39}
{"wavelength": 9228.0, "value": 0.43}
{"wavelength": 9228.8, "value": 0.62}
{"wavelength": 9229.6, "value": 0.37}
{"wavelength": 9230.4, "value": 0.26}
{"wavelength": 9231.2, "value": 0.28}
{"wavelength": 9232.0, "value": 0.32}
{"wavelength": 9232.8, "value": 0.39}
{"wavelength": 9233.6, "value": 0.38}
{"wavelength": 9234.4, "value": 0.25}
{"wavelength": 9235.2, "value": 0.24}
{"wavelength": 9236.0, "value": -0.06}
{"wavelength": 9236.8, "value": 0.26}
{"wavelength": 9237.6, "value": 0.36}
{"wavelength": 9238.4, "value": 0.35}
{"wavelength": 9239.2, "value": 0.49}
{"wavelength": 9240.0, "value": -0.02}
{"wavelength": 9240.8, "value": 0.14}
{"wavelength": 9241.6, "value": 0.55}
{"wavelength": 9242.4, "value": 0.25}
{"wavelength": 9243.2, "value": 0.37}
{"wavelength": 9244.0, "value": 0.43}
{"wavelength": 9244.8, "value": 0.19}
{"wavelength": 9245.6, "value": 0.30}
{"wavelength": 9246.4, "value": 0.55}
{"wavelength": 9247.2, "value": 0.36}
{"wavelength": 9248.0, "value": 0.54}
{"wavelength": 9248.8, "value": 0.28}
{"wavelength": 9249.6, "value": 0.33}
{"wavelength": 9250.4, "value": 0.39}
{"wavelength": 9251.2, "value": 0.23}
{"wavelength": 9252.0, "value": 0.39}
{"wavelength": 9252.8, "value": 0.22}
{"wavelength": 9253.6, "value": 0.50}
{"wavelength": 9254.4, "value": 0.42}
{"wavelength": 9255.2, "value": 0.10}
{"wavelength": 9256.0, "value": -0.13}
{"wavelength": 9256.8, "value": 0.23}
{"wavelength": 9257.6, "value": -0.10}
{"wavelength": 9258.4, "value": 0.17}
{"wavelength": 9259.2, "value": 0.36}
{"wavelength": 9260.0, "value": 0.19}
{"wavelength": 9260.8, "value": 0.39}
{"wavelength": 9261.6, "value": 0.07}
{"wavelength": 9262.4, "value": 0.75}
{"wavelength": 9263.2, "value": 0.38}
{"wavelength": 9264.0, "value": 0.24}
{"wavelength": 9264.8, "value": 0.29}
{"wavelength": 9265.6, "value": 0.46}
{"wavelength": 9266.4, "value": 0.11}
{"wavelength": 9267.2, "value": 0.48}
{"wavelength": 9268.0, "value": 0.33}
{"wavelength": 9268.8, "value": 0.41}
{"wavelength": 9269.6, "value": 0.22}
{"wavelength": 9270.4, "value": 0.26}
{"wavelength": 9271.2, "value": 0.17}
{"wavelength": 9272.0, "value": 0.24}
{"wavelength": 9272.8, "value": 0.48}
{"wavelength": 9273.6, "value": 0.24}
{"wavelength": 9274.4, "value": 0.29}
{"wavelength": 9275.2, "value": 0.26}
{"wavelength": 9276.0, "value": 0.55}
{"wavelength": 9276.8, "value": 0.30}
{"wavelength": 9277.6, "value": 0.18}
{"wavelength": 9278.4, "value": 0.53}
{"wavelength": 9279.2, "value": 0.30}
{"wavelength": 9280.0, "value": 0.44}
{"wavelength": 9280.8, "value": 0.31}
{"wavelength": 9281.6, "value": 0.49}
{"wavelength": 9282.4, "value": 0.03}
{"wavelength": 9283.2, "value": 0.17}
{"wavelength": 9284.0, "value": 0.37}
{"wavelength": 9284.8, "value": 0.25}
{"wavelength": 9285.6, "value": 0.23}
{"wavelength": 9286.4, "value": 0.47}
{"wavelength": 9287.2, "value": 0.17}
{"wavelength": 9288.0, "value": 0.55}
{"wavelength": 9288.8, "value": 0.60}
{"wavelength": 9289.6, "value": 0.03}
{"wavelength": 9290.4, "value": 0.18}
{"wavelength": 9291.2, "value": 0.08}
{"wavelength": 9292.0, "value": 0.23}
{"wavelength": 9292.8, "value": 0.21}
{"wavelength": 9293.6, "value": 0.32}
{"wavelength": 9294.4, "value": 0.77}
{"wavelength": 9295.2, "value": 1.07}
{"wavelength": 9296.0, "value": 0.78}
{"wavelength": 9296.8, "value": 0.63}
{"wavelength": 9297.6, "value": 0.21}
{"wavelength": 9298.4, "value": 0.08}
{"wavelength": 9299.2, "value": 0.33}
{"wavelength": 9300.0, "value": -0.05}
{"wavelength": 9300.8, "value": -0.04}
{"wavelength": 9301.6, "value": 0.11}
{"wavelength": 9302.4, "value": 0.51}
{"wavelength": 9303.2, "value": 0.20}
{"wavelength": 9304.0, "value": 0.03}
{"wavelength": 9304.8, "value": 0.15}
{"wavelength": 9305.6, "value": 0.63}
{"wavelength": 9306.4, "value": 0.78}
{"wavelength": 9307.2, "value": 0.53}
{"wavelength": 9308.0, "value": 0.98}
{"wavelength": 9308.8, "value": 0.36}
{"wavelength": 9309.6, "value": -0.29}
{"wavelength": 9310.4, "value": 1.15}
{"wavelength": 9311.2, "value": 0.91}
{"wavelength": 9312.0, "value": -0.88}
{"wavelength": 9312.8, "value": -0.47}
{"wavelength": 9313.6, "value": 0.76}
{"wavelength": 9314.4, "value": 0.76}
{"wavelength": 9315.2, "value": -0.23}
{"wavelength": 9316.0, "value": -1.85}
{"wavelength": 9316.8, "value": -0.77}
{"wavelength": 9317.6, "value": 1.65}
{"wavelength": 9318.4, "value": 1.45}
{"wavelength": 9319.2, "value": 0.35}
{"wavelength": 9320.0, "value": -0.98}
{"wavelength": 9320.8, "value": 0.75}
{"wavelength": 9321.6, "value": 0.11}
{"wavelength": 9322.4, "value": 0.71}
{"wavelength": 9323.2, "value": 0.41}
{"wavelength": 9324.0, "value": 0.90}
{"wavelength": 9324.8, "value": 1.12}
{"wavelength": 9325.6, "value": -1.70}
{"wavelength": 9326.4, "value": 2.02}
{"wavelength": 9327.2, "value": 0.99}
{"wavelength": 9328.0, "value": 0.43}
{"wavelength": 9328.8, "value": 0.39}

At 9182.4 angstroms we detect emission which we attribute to [O III]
